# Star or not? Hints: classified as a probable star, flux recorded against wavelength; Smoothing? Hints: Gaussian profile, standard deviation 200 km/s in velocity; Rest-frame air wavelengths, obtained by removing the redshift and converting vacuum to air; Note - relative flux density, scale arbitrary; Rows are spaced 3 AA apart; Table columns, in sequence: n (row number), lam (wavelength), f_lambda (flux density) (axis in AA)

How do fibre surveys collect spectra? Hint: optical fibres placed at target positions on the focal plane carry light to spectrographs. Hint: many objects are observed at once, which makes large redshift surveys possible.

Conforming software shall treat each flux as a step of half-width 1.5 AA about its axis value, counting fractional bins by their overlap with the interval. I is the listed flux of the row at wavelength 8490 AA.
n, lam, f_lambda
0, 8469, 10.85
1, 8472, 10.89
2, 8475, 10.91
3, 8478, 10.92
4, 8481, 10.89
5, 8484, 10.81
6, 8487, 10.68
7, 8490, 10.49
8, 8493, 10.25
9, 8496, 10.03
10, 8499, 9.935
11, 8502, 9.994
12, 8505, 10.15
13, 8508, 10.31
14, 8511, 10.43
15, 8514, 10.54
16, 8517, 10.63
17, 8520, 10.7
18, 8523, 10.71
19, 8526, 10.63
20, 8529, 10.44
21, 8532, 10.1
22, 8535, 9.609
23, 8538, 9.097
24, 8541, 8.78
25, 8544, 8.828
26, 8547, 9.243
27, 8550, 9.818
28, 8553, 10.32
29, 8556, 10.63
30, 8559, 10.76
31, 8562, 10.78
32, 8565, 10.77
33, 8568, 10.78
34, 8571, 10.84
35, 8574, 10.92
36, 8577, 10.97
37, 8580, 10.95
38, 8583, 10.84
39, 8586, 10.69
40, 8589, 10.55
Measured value 10.49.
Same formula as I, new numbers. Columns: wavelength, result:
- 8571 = 10.84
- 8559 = 10.76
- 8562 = 10.78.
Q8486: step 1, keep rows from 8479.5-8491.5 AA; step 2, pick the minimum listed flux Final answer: 10.49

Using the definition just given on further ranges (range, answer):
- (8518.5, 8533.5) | 10.1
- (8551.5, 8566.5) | 10.32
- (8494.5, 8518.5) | 9.935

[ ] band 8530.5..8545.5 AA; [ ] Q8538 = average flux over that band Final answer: 9.28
